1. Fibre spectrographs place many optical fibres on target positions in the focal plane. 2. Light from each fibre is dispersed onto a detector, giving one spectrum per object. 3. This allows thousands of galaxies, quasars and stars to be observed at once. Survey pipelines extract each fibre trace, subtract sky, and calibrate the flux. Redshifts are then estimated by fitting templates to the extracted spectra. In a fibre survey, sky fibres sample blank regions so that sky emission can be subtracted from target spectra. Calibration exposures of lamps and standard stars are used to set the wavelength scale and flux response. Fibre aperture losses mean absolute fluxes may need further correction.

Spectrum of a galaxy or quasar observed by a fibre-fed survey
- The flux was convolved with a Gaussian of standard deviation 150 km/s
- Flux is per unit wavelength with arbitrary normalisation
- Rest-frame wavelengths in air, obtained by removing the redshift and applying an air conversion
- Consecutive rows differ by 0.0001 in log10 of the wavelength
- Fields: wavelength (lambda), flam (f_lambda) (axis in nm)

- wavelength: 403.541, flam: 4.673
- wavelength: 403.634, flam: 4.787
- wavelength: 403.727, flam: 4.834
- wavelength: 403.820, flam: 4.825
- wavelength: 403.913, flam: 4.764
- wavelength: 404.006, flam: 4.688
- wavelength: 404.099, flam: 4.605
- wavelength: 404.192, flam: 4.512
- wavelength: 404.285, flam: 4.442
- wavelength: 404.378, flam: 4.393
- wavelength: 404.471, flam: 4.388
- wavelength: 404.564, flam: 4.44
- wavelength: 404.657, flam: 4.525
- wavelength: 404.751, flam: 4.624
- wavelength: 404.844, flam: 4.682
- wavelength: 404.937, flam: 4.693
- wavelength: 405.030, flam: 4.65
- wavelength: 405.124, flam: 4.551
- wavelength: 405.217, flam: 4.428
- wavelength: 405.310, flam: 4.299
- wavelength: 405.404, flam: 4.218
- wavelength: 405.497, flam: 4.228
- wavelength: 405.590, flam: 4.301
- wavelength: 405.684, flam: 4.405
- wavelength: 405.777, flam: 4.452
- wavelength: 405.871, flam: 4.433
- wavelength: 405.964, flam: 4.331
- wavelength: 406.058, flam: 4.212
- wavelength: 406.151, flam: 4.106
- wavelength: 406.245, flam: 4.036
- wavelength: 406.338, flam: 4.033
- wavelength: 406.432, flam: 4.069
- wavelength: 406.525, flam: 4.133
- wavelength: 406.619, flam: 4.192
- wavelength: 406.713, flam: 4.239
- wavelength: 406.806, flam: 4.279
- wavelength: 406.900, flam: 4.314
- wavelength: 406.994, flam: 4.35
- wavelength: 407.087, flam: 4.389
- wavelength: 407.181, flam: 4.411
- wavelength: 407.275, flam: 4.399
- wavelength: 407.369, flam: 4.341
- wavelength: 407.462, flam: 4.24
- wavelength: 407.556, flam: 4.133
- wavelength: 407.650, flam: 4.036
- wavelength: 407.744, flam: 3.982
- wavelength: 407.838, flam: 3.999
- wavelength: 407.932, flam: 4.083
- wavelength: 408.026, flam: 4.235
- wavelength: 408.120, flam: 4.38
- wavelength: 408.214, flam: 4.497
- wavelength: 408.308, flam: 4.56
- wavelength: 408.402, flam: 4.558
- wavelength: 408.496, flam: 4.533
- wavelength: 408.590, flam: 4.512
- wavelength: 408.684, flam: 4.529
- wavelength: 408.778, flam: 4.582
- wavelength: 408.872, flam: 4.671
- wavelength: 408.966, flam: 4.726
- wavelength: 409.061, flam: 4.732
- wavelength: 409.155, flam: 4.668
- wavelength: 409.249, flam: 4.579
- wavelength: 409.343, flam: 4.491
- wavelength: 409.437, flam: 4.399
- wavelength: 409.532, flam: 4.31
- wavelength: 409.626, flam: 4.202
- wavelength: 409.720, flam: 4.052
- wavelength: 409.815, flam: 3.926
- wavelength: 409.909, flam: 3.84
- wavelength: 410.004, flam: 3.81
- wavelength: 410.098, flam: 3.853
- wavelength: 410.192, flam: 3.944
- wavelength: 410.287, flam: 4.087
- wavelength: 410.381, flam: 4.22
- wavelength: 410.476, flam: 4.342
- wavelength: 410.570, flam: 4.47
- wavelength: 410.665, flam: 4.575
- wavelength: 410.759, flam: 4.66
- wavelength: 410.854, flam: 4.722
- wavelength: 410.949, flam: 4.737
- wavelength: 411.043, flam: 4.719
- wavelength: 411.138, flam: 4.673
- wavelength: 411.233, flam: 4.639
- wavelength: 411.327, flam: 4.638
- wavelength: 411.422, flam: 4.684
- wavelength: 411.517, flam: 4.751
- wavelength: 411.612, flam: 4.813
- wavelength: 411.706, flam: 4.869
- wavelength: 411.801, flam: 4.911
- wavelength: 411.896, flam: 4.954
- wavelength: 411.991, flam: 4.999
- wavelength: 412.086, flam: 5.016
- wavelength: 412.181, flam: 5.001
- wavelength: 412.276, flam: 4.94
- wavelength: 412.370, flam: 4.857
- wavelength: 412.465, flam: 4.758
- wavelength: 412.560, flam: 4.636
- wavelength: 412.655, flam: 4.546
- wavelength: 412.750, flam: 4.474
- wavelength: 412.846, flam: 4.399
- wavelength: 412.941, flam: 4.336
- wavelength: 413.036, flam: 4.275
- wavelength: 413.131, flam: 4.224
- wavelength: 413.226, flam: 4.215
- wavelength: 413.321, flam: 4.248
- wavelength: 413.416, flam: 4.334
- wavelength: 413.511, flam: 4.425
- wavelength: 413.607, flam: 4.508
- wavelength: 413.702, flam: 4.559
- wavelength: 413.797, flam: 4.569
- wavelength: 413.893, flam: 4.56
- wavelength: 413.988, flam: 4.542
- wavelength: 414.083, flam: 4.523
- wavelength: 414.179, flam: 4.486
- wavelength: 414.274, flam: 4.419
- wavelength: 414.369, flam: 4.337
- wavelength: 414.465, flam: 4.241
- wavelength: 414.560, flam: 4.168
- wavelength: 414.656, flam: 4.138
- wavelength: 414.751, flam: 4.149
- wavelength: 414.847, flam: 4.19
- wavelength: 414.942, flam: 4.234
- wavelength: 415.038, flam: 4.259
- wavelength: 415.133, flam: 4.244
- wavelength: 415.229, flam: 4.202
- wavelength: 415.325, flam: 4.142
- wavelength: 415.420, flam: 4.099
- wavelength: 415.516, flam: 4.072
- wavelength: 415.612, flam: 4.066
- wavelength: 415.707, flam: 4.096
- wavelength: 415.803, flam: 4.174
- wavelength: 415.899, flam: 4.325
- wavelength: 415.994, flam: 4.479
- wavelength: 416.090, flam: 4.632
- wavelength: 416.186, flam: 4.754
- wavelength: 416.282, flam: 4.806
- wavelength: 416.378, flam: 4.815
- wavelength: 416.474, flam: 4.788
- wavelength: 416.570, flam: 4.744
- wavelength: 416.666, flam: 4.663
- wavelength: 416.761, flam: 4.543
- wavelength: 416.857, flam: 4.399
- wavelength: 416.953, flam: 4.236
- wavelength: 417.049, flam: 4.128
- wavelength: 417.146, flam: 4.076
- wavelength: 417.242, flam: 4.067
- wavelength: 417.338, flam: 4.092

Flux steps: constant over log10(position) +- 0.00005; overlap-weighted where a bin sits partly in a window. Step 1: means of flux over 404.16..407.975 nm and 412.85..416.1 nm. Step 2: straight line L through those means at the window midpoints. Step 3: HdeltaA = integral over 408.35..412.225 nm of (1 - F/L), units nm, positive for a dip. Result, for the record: -0.19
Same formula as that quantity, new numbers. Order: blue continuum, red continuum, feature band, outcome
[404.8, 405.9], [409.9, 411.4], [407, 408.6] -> 0.04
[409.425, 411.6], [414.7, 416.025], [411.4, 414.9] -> -0.22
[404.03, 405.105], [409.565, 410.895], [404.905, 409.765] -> 0.02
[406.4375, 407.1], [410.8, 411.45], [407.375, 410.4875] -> 0.12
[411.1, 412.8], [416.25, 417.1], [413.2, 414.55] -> 0.08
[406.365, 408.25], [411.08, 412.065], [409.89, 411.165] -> 0.09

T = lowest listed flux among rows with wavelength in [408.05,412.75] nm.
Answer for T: 3.81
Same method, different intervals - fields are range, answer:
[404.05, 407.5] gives 4.033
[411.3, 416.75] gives 4.066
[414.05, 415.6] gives 4.072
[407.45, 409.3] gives 3.982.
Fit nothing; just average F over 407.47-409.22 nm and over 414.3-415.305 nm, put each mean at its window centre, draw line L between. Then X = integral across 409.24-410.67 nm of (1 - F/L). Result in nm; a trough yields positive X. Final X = 0.06 nm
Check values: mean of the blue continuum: 4.41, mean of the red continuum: 4.22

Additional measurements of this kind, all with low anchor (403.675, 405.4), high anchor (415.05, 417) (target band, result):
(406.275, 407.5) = 0.07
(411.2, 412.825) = -0.12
